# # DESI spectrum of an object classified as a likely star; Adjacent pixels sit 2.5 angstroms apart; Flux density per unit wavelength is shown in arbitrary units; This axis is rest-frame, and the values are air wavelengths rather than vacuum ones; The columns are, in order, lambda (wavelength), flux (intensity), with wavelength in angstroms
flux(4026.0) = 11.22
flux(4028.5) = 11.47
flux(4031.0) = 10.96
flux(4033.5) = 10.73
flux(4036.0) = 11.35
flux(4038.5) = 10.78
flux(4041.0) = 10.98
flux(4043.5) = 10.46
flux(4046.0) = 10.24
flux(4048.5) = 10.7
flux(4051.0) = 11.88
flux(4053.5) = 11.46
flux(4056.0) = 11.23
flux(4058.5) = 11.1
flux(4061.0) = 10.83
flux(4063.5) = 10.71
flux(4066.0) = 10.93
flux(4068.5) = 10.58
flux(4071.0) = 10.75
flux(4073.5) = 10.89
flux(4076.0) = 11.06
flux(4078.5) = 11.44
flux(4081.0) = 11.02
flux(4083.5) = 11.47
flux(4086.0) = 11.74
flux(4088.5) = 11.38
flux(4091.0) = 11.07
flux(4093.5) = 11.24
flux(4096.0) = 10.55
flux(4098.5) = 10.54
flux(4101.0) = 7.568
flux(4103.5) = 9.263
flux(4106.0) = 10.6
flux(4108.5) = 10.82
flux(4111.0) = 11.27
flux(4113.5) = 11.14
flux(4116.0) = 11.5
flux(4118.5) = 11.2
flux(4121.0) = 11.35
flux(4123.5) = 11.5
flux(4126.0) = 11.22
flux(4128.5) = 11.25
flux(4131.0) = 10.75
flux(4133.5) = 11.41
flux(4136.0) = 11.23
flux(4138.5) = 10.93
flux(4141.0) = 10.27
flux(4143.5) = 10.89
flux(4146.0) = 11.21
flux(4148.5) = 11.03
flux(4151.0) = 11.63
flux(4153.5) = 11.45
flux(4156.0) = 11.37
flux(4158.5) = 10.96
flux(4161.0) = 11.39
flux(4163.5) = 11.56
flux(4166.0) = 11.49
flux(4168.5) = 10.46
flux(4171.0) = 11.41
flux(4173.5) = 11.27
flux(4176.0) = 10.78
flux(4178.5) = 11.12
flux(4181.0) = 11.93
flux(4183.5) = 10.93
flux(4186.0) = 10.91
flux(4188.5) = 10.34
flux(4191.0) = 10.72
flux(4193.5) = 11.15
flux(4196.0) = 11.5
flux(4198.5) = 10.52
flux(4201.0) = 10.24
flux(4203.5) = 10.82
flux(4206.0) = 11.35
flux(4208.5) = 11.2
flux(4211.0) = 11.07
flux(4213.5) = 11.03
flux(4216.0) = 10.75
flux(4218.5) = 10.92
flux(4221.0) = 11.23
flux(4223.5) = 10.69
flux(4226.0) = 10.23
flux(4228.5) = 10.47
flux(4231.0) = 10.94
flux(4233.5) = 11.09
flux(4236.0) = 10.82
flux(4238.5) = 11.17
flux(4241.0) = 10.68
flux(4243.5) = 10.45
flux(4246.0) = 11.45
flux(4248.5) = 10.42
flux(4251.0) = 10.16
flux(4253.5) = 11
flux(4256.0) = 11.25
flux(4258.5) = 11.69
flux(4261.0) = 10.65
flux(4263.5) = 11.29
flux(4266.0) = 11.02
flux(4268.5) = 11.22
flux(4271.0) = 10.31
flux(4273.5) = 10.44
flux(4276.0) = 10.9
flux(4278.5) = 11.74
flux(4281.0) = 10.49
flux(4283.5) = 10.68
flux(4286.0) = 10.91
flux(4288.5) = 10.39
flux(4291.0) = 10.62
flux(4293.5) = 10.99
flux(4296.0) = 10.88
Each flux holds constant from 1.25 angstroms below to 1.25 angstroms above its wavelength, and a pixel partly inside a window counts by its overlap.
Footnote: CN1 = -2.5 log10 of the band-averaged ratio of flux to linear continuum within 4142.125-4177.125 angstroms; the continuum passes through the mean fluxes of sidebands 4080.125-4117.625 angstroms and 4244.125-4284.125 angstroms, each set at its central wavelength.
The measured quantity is -0.04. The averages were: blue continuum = 10.7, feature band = 11.2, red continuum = 10.9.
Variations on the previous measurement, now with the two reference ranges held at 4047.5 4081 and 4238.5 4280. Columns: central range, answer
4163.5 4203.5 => 0.00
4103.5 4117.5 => 0.01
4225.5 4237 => 0.02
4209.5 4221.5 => 0.00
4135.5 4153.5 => -0.01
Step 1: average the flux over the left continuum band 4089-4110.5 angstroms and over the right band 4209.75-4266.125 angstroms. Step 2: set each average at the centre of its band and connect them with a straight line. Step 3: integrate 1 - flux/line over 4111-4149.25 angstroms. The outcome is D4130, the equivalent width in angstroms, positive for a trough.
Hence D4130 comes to -2.6 angstroms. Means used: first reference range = 10.3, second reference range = 10.9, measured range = 11.1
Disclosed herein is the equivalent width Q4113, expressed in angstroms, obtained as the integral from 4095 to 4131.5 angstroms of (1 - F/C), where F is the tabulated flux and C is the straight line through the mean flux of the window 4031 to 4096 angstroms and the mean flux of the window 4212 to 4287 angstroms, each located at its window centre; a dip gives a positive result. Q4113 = 0.9 angstroms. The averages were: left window 11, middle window 10.7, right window 10.9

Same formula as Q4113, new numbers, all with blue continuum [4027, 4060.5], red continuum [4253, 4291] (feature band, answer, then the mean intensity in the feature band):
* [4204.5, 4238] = 0.1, 10.9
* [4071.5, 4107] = 1.0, 10.7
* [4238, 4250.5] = 0.2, 10.8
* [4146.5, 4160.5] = -0.4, 11.3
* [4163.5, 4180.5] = -0.3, 11.2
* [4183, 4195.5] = 0.1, 10.8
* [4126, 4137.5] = -0.2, 11.2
